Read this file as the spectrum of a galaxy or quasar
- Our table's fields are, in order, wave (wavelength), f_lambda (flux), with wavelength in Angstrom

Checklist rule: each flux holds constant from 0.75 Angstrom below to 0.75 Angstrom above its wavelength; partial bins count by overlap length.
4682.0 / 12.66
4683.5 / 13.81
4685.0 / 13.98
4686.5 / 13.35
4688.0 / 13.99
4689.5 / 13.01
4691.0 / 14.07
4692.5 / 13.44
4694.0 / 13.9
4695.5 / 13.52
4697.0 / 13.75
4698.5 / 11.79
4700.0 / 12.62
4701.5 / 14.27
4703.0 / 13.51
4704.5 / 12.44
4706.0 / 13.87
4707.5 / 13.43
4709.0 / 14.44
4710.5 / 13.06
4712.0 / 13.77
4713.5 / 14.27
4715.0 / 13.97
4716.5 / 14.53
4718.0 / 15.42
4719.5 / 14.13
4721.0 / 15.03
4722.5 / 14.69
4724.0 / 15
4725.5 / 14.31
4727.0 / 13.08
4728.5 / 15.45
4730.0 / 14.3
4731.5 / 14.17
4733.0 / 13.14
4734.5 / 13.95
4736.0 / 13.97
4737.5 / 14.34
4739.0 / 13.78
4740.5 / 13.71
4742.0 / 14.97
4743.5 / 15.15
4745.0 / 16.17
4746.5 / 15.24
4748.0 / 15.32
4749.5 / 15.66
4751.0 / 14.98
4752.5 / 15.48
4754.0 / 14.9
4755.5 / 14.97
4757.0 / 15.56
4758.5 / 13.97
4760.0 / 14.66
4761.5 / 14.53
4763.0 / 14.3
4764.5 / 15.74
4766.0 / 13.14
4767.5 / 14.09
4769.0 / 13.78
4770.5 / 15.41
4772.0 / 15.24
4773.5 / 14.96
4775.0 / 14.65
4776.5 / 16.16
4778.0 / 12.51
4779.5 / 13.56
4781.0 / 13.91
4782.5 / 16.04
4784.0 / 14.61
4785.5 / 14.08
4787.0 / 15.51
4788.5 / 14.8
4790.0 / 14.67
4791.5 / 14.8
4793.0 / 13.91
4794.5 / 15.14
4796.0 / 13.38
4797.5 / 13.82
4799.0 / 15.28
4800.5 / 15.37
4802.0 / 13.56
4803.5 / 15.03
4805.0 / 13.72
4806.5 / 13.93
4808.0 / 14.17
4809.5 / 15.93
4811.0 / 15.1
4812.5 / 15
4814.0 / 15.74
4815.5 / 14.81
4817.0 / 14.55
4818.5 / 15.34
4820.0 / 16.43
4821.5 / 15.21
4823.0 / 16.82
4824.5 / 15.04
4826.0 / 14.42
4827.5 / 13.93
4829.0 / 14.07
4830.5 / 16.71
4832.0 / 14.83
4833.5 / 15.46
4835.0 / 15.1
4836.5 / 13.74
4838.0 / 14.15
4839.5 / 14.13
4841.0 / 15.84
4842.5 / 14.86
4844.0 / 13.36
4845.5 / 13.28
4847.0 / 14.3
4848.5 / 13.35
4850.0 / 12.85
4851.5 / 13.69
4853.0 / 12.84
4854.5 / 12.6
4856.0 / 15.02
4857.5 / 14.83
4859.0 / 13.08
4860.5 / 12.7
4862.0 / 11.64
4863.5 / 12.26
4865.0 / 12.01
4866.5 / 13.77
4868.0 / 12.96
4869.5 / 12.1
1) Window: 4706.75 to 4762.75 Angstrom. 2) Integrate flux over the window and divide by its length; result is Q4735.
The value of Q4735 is 14.5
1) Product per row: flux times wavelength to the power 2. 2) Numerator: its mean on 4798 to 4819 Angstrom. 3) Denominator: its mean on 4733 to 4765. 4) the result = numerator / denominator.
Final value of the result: 1.0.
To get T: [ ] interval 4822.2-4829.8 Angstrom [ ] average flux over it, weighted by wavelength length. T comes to 14.9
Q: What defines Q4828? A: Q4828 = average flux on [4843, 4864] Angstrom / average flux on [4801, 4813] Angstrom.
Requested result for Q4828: 0.9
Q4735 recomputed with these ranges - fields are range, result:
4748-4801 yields 14.7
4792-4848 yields 14.7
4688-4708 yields 13.4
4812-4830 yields 15.1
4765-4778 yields 14.6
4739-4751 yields 15.1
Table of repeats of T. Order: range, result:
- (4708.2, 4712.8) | 13.8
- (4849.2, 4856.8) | 13.4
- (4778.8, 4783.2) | 14.5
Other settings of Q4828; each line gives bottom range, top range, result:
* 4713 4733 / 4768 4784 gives 1.01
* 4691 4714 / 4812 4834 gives 1.13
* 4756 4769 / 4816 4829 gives 1.05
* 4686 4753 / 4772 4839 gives 1.04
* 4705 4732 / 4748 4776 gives 1.04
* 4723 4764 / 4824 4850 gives 0.99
